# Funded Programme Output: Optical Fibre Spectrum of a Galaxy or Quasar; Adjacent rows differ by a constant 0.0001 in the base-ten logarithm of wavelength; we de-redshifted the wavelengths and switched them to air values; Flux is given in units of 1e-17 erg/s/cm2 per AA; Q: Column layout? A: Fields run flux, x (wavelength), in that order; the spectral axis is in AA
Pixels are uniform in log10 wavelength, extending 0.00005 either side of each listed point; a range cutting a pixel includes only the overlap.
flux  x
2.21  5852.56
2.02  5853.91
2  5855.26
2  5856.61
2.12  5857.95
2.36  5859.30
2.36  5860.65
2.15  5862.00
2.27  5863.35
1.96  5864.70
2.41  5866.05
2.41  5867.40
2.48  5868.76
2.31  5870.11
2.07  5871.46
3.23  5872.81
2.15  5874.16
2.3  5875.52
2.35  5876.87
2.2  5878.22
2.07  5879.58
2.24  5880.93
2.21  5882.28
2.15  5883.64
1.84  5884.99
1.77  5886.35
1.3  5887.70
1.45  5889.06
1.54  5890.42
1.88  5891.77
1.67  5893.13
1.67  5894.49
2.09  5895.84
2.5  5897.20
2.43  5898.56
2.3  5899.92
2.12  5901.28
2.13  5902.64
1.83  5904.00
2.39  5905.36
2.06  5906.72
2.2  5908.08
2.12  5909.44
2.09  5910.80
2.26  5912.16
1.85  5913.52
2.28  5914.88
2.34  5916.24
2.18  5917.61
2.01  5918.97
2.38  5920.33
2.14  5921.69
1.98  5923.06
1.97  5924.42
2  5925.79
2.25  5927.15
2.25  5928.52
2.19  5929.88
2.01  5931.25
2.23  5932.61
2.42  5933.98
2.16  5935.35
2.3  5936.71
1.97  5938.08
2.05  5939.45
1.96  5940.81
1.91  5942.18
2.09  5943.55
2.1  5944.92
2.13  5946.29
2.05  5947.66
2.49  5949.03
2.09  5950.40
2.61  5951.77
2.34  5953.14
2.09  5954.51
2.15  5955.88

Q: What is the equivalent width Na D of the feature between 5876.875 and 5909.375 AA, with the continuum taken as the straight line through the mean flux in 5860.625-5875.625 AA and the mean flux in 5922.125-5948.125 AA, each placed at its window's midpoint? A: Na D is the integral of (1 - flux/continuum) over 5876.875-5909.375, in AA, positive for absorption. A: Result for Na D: 3.48 AA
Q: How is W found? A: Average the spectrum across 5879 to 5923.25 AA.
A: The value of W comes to 2.05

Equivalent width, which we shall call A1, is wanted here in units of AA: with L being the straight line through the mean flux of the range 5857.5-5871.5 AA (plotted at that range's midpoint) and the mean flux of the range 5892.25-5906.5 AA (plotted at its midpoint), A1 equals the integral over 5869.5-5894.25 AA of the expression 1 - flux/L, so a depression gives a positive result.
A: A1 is 1.8 AA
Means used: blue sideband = 2.27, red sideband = 2.11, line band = 2.03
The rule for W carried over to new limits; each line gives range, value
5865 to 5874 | 2.44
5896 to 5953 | 2.17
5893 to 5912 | 2.13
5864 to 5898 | 2.09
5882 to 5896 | 1.76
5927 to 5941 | 2.17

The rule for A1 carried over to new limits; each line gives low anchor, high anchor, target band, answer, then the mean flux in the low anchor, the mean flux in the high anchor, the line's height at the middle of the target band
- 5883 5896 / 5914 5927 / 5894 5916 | -2.57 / 1.72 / 2.14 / 1.93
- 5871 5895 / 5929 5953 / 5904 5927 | -0.41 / 2.01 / 2.17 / 2.1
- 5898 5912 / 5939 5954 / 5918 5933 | 0.28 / 2.17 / 2.17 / 2.17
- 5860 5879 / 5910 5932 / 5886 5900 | 2.39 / 2.33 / 2.14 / 2.24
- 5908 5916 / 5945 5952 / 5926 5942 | 0.35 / 2.14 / 2.24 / 2.2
